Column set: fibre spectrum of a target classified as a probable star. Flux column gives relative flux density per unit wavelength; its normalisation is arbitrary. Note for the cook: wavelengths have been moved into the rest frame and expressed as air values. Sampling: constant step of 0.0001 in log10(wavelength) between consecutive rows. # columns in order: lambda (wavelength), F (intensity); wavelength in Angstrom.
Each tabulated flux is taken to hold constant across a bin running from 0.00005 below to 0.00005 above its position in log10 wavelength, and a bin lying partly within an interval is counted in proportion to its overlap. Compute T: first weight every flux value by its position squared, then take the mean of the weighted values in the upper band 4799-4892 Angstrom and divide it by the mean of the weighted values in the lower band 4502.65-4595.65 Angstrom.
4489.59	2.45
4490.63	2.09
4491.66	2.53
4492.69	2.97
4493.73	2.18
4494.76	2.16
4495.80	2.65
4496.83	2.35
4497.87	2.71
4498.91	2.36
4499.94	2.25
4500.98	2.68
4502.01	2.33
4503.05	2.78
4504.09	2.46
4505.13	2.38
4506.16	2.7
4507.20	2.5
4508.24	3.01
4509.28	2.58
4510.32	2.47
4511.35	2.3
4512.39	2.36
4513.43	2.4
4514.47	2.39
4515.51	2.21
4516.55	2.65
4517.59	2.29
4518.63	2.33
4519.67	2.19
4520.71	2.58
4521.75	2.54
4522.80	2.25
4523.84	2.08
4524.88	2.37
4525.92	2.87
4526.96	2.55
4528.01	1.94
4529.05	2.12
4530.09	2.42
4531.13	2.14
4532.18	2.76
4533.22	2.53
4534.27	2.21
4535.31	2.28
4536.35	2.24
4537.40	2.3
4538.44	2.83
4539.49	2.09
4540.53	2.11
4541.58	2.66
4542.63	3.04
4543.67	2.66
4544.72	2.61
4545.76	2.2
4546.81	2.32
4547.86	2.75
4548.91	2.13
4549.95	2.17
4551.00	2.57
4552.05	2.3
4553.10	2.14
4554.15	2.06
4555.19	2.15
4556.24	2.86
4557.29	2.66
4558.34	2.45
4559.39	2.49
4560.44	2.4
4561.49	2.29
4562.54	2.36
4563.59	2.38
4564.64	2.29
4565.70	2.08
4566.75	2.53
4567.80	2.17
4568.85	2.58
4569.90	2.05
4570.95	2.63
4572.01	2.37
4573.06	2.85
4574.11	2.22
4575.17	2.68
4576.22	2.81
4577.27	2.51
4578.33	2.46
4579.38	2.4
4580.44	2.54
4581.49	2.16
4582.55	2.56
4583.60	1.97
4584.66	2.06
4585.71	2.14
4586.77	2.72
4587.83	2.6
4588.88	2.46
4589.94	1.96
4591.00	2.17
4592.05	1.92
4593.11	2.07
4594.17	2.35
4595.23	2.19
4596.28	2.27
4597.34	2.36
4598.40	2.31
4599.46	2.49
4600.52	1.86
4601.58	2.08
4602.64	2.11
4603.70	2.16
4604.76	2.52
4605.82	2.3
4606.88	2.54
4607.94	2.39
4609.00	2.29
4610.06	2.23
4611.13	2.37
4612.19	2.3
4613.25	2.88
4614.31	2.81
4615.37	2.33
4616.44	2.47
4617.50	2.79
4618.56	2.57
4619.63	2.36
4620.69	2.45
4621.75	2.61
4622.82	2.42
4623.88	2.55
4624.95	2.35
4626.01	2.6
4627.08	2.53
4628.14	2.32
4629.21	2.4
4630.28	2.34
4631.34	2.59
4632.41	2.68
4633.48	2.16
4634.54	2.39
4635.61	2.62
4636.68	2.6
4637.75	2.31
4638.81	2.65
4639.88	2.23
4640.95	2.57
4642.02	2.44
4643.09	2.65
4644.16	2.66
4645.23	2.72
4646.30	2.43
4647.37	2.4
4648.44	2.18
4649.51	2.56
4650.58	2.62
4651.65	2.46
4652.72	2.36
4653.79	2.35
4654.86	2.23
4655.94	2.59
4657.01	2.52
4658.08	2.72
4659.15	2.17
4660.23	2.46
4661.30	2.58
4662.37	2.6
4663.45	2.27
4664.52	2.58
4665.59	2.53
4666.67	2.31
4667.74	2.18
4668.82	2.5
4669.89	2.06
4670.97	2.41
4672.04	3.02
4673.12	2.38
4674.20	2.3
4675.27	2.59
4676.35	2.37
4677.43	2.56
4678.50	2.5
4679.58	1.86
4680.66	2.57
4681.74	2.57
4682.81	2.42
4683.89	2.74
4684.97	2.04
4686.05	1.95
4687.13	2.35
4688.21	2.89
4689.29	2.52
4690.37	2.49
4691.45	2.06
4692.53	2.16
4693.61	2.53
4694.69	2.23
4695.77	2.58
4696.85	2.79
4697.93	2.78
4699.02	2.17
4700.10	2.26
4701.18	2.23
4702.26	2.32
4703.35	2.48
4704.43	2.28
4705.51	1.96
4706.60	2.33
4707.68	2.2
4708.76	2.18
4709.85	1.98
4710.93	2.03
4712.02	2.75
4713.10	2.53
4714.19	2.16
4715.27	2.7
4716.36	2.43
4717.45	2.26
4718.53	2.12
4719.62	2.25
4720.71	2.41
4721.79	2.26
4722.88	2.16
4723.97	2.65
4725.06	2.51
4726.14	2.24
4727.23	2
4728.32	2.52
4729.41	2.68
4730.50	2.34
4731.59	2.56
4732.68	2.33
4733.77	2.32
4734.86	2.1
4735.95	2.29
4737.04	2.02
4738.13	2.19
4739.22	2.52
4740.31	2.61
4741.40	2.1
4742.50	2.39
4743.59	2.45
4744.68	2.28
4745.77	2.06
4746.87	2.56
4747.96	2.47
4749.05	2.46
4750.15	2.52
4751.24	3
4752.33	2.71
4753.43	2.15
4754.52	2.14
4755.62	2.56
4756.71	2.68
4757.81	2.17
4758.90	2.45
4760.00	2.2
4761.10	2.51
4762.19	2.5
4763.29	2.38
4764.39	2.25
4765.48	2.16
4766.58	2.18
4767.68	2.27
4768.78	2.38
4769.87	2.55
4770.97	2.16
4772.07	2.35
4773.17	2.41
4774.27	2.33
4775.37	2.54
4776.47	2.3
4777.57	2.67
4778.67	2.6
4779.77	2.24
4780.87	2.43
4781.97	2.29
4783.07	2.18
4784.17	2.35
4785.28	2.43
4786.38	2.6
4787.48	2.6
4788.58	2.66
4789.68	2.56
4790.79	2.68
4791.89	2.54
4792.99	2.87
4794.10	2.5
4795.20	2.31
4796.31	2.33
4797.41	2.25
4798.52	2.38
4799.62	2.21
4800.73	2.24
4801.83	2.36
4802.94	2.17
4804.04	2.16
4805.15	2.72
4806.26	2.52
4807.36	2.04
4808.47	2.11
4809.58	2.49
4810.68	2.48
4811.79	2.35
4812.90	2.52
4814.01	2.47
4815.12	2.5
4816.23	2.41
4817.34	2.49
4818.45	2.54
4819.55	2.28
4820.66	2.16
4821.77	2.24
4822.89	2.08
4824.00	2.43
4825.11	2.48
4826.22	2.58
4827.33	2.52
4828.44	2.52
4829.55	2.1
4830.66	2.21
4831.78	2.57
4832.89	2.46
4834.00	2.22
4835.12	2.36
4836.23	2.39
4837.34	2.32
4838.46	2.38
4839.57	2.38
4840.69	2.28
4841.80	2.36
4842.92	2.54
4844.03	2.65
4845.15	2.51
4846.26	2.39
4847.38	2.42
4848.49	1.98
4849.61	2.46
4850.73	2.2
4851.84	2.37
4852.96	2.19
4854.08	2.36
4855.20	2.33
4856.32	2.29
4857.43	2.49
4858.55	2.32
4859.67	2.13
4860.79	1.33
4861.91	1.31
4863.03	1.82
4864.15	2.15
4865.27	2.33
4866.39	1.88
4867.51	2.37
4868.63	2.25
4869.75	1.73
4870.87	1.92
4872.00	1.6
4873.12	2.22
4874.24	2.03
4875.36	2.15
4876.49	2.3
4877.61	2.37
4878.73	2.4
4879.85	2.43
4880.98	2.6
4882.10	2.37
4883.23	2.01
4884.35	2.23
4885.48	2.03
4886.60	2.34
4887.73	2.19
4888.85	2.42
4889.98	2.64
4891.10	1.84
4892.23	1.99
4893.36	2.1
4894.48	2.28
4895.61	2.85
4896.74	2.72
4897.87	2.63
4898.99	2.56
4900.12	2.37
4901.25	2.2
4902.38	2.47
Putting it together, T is 1.08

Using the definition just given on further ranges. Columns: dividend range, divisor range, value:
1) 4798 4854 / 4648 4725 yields 1.05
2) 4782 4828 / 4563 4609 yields 1.13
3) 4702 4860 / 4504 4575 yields 1.09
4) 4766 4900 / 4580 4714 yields 1.05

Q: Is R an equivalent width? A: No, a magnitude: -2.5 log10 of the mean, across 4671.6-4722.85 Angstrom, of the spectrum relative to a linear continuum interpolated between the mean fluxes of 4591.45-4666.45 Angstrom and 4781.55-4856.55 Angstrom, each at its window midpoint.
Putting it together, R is 0.02 mag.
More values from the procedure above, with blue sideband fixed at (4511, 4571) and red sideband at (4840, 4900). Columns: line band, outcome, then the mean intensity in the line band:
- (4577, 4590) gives 0.002 mag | 2.36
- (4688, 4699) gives -0.072 mag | 2.48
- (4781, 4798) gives -0.091 mag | 2.47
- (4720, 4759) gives -0.041 mag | 2.38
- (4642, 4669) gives -0.059 mag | 2.46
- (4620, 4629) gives -0.058 mag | 2.47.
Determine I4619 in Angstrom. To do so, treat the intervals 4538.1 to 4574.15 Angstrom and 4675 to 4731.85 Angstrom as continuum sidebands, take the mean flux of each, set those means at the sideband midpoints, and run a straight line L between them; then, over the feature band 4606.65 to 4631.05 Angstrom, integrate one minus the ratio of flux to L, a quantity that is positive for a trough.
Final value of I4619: -0.8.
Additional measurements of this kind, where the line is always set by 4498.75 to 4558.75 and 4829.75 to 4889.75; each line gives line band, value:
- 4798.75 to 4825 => -1.0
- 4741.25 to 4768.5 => -1.1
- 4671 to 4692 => -0.8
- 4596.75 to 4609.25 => 0.5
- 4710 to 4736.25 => -0.5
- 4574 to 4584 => -0.2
